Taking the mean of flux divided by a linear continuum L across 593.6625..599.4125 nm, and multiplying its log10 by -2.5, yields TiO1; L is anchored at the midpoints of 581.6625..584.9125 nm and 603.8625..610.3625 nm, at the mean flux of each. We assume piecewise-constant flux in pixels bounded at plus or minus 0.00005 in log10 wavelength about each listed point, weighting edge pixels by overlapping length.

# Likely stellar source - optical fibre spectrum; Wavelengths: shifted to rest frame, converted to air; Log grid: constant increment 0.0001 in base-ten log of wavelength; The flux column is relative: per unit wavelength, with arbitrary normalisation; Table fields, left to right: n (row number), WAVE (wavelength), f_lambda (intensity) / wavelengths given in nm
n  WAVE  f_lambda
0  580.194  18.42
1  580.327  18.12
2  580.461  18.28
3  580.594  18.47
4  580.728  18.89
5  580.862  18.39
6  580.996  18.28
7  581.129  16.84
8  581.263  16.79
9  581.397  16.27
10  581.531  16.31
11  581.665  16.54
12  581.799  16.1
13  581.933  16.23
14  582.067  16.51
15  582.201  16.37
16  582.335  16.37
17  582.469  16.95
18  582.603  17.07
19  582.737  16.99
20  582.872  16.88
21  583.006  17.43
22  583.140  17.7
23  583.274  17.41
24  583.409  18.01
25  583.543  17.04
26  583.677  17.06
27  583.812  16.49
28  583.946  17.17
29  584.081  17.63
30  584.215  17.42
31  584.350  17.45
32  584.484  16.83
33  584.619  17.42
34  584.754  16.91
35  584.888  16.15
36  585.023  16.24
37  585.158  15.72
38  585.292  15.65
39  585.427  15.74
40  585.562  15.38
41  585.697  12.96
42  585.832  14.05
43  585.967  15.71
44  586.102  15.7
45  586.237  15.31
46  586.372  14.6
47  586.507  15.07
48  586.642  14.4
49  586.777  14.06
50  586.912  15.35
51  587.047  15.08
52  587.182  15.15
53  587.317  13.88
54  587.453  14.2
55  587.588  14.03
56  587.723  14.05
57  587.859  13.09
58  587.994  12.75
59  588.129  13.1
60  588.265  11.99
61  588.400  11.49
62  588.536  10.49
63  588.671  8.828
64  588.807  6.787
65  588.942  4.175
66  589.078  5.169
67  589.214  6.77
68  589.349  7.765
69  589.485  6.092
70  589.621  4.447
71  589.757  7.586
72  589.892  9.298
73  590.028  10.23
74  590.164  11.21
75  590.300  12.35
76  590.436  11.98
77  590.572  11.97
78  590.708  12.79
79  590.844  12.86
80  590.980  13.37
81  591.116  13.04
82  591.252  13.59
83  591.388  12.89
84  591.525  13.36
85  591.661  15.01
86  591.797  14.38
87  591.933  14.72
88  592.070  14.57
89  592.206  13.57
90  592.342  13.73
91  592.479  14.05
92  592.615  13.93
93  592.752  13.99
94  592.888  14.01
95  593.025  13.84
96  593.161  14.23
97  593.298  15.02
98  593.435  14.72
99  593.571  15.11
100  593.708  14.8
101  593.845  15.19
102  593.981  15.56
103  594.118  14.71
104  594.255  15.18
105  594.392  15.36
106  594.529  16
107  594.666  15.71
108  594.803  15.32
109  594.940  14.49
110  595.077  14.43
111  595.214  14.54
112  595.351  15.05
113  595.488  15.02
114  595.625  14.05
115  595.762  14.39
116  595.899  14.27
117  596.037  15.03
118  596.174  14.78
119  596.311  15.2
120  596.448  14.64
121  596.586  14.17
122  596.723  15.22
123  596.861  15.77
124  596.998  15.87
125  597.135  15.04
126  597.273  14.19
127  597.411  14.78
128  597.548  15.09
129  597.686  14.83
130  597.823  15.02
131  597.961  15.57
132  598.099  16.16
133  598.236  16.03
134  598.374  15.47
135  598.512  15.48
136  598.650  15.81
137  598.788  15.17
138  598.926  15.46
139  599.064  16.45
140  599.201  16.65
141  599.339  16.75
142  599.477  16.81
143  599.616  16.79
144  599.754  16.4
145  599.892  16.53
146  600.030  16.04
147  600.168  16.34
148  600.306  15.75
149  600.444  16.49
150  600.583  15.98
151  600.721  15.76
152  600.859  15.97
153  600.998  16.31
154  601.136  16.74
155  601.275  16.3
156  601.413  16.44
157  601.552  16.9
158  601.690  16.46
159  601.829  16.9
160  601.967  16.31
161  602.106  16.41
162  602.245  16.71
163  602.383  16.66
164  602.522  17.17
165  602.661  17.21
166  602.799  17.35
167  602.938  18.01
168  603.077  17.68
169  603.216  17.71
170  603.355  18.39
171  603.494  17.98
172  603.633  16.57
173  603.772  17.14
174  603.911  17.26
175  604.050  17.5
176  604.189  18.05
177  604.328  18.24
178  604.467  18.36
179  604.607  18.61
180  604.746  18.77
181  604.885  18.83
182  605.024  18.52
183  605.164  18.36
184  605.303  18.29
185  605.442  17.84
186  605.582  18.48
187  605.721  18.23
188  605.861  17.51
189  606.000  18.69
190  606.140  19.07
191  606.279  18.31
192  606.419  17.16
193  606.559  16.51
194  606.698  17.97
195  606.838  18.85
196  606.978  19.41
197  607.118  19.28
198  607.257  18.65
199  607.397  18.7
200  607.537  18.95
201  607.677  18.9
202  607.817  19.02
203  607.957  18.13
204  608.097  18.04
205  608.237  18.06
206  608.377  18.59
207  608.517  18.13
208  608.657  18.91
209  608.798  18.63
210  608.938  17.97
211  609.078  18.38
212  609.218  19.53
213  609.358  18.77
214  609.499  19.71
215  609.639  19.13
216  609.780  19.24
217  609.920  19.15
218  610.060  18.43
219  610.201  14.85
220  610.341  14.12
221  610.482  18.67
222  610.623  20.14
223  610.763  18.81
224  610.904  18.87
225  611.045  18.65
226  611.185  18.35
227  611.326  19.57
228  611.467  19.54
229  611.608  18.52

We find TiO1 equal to 0.17 mag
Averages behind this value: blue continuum 17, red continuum 18.3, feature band 15.2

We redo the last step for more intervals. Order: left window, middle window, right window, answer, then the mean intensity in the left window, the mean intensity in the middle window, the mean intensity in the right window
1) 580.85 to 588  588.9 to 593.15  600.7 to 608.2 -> 0.39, 16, 11.6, 17.7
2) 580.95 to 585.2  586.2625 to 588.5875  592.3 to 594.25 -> 0.16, 16.9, 13.7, 14.5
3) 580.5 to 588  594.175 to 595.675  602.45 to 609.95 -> 0.15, 16.1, 15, 18.3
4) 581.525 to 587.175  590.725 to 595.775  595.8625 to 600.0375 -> 0.10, 16.2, 14.4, 15.5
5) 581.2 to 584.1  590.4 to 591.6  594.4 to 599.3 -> 0.22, 16.9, 12.9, 15.2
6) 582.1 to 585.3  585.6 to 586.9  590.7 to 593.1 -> 0.09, 17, 14.7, 13.8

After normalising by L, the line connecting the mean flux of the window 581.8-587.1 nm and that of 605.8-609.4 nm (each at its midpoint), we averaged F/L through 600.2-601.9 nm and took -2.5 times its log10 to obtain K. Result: 0.10 mag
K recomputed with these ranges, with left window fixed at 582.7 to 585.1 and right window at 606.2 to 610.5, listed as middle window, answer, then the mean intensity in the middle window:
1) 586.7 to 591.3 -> 0.48 mag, 11.1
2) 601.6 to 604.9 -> 0.04 mag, 17.5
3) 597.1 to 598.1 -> 0.19 mag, 15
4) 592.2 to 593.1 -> 0.25 mag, 13.9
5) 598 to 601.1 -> 0.11 mag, 16.1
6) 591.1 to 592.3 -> 0.25 mag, 13.9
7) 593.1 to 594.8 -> 0.16 mag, 15.1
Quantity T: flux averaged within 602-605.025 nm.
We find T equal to 17.7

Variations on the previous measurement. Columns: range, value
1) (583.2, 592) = 13.4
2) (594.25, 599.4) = 15.2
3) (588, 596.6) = 12.8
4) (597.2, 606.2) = 16.9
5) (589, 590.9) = 9.27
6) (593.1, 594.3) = 14.9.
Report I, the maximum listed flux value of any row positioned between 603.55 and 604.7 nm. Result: 18.61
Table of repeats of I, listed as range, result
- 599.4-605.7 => 18.83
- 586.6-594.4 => 15.56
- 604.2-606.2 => 19.07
